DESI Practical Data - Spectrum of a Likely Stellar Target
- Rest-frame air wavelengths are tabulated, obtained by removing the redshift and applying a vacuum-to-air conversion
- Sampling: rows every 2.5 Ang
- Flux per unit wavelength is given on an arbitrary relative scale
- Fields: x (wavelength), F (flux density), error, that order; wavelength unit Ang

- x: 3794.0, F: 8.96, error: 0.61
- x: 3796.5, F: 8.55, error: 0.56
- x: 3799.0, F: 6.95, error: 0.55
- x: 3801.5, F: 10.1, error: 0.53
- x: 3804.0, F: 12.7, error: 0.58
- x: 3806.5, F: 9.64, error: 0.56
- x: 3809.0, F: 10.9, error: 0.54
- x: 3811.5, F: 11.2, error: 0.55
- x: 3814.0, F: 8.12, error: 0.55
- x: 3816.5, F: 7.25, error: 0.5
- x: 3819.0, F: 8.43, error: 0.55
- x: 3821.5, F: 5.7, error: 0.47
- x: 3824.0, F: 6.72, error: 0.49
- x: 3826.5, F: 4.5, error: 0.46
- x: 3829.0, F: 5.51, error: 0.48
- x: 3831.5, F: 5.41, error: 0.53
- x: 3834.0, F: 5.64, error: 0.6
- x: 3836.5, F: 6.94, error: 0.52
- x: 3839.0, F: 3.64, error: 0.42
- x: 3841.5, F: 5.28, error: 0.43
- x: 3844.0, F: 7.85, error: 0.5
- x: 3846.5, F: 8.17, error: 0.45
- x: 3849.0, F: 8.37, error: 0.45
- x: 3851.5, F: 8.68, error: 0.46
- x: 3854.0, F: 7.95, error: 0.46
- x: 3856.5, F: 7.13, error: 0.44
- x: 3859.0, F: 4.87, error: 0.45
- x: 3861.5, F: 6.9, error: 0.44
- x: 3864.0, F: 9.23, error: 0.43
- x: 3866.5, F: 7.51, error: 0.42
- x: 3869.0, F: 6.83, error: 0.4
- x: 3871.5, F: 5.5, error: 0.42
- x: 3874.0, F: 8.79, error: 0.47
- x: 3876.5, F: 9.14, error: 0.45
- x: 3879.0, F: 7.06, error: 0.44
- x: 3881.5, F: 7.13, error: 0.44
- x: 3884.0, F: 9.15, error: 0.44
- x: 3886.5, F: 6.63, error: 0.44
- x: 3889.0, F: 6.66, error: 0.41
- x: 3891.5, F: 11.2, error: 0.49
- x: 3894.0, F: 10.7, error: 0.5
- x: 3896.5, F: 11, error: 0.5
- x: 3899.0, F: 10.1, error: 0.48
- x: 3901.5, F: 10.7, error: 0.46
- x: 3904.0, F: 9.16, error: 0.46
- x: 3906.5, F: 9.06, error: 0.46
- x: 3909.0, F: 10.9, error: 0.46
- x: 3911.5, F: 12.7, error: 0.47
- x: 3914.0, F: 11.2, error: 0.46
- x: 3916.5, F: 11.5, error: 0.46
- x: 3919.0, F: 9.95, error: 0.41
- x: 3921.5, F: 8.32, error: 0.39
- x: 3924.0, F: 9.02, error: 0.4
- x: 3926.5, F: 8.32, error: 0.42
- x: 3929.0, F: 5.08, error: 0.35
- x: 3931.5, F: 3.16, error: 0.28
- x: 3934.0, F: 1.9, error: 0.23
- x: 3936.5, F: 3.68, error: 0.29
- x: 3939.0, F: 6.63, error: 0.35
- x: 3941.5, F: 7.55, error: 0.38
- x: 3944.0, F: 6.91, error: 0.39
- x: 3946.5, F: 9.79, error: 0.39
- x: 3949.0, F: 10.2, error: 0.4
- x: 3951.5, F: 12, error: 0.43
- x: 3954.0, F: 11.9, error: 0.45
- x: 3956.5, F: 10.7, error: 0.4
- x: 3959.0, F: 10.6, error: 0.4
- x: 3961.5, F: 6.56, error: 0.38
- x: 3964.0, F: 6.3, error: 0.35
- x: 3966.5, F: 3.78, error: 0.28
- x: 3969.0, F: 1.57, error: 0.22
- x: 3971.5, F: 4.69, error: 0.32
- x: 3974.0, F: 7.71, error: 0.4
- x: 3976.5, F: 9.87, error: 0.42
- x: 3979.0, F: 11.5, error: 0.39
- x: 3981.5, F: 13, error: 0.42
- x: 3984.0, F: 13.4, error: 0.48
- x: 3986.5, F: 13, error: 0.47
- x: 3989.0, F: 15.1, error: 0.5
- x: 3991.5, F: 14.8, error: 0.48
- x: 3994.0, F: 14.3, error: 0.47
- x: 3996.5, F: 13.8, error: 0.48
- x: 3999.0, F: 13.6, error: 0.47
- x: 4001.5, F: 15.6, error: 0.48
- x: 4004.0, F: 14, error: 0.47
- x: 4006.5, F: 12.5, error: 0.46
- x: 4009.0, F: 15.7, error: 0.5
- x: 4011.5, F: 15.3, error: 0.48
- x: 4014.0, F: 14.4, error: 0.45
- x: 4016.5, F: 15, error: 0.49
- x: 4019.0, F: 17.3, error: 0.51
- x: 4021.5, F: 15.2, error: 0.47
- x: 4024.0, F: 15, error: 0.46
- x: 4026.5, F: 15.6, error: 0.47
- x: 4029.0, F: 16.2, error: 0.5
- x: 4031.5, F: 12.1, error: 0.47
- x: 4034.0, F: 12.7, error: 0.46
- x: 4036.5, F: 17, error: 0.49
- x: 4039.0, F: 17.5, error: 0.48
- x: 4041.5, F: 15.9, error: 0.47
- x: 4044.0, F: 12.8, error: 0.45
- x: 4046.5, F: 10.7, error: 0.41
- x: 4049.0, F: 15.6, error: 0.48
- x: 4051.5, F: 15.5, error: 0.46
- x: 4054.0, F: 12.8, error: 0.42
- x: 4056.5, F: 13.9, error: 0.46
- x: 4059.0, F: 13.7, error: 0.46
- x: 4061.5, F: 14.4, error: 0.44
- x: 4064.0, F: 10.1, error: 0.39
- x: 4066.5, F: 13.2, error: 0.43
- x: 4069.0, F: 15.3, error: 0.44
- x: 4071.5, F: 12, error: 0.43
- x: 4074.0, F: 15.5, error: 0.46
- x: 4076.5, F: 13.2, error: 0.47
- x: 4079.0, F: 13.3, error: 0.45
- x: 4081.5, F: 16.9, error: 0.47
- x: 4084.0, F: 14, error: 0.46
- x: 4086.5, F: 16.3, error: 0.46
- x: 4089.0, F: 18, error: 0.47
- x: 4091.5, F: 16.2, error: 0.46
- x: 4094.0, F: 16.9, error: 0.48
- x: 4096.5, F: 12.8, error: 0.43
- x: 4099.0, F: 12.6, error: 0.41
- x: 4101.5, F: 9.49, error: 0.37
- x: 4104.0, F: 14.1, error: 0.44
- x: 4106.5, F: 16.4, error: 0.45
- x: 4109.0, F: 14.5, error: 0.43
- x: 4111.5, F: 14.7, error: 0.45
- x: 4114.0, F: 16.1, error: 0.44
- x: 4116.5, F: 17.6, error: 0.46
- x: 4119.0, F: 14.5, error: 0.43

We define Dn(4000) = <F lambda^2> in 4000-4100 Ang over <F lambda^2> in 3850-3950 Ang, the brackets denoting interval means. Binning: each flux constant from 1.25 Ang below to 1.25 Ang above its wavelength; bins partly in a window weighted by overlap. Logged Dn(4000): 1.92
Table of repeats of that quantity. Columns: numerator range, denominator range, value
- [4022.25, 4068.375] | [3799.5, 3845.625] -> 2.11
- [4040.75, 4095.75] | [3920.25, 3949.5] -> 2.32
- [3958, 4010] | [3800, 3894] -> 1.54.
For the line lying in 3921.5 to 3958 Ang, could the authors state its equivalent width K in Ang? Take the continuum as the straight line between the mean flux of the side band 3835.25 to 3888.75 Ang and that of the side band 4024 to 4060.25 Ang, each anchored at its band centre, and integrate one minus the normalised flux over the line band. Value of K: 9.7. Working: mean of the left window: 7.26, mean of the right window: 14.4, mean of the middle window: 7.68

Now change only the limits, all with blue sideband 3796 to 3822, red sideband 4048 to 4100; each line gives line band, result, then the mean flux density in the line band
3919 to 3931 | 4.0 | 7.64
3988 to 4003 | -2.0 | 14.5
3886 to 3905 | 2.2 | 9.64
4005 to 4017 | -1.3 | 14.5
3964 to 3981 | 7.7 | 6.79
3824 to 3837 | 5.4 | 5.63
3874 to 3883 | 2.2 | 7.96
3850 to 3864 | 3.9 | 7.32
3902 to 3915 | 0.6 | 10.6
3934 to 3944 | 5.3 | 5.57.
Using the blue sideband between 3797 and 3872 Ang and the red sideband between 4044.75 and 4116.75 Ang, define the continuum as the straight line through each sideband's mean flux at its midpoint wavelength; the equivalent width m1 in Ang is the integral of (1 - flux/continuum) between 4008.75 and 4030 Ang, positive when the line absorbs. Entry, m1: -4.93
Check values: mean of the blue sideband 7.48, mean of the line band 15.5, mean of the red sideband 14.3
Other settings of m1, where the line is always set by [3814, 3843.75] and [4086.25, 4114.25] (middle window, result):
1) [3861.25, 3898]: -2.70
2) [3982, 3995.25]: -3.41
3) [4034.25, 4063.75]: -2.78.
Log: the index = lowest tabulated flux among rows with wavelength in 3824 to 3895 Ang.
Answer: 3.64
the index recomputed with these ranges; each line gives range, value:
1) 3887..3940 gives 1.9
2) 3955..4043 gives 1.57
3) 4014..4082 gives 10.1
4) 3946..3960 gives 9.79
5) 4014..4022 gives 14.4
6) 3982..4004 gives 13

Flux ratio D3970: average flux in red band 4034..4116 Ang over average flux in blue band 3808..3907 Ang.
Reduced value 1.9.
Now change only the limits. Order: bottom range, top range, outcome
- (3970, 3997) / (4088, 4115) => 1.25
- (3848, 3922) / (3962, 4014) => 1.30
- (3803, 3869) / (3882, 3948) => 1.14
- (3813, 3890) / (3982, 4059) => 2.08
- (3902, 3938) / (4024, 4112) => 1.75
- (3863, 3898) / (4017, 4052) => 1.79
